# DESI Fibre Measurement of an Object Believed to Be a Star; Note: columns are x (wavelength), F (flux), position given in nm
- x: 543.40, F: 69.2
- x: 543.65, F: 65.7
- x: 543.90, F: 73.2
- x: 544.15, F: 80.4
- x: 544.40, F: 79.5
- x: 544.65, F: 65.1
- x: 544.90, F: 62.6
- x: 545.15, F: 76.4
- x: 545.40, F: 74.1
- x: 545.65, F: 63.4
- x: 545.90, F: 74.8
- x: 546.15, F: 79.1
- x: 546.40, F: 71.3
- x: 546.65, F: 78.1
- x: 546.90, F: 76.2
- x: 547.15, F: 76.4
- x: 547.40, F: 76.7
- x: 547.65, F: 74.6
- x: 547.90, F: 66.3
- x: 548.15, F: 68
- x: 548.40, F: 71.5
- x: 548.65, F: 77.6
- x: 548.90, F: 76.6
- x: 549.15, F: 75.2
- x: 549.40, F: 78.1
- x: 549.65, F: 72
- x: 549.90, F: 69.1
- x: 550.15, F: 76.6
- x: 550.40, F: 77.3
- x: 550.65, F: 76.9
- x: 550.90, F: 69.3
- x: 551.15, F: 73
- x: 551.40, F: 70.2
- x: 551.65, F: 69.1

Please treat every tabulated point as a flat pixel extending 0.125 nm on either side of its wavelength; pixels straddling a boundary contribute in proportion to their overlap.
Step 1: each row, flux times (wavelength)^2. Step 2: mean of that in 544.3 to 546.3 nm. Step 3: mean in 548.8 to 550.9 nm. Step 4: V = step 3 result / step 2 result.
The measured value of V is 1.06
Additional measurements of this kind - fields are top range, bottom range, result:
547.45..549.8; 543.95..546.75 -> 1.02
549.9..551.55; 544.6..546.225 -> 1.06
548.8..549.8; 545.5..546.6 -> 1.05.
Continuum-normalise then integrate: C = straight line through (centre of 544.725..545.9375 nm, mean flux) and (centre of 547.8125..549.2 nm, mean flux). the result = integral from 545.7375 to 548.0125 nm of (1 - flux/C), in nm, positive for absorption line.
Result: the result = -0.12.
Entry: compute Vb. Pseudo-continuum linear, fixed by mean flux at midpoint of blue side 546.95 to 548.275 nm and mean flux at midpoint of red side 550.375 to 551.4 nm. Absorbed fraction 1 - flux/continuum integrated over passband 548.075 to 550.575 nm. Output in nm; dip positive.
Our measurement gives -0.05 nm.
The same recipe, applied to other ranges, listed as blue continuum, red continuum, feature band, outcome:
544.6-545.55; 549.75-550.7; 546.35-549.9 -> -0.07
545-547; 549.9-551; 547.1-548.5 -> 0.04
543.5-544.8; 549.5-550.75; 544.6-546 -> 0.06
